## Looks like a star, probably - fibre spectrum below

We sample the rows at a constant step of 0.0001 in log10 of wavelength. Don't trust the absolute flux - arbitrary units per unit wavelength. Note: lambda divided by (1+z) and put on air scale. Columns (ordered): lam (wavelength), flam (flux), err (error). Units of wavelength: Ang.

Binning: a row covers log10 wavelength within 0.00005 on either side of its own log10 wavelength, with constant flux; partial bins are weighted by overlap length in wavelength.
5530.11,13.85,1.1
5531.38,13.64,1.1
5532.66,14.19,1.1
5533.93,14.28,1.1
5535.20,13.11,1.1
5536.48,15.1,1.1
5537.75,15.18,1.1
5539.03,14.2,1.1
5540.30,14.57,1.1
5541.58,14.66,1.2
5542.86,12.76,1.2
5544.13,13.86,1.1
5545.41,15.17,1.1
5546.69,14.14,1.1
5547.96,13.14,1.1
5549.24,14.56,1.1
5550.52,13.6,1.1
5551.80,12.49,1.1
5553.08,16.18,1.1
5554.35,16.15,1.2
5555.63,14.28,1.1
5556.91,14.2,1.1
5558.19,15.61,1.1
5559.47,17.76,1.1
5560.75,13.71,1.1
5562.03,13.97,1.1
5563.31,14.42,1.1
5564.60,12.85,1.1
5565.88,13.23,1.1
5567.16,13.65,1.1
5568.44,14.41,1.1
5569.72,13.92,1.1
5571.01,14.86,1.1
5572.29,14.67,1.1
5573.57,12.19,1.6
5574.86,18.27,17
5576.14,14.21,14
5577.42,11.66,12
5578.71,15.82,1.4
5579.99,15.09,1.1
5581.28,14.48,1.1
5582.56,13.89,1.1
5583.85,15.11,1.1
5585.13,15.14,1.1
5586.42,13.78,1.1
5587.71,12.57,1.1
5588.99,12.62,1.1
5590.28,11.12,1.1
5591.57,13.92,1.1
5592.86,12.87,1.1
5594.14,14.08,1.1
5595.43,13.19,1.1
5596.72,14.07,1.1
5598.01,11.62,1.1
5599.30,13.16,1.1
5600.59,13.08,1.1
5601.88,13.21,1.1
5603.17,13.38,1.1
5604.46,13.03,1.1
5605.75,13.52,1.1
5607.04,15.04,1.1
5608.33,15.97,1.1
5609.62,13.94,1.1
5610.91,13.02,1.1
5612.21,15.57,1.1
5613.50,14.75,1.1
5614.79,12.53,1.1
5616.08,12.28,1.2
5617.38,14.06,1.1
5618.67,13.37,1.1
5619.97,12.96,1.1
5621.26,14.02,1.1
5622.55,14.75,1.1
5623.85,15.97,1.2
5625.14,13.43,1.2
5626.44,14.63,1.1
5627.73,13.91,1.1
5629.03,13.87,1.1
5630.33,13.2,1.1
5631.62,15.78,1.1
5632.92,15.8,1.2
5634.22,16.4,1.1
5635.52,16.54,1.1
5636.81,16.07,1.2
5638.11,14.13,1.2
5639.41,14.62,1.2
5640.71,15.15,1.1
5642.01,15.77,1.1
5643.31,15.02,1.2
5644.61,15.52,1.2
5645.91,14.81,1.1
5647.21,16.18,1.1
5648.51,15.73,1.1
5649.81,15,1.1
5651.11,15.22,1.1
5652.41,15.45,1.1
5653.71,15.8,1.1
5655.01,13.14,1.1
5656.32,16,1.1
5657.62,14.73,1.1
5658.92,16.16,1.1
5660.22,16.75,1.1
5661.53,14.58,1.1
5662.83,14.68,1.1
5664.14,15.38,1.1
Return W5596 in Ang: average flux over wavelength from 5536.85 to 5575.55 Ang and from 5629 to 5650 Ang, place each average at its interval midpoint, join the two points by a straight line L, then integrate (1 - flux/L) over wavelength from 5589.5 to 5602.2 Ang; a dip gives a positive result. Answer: 1.56 Ang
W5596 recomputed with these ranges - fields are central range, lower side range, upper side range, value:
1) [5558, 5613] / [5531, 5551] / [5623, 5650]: 2.3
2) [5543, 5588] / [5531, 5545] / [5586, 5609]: -1.9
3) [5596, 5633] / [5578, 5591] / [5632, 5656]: 1.9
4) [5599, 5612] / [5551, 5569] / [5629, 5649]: 1.0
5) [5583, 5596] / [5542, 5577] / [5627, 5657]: 1.1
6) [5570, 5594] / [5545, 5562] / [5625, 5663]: 1.3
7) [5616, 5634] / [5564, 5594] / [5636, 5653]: 0.8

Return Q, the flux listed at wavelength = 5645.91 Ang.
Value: 14.81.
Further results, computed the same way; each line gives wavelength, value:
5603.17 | 13.38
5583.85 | 15.11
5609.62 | 13.94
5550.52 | 13.6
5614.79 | 12.53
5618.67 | 13.37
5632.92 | 15.8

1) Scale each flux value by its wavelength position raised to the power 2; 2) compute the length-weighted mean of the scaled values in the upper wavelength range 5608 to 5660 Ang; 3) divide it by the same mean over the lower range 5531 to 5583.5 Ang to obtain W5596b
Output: 1.1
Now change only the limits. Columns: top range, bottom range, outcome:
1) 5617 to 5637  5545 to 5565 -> 1.04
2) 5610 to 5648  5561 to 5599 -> 1.08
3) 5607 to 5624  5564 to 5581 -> 1.00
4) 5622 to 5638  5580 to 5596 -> 1.12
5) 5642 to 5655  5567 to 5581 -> 1.09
